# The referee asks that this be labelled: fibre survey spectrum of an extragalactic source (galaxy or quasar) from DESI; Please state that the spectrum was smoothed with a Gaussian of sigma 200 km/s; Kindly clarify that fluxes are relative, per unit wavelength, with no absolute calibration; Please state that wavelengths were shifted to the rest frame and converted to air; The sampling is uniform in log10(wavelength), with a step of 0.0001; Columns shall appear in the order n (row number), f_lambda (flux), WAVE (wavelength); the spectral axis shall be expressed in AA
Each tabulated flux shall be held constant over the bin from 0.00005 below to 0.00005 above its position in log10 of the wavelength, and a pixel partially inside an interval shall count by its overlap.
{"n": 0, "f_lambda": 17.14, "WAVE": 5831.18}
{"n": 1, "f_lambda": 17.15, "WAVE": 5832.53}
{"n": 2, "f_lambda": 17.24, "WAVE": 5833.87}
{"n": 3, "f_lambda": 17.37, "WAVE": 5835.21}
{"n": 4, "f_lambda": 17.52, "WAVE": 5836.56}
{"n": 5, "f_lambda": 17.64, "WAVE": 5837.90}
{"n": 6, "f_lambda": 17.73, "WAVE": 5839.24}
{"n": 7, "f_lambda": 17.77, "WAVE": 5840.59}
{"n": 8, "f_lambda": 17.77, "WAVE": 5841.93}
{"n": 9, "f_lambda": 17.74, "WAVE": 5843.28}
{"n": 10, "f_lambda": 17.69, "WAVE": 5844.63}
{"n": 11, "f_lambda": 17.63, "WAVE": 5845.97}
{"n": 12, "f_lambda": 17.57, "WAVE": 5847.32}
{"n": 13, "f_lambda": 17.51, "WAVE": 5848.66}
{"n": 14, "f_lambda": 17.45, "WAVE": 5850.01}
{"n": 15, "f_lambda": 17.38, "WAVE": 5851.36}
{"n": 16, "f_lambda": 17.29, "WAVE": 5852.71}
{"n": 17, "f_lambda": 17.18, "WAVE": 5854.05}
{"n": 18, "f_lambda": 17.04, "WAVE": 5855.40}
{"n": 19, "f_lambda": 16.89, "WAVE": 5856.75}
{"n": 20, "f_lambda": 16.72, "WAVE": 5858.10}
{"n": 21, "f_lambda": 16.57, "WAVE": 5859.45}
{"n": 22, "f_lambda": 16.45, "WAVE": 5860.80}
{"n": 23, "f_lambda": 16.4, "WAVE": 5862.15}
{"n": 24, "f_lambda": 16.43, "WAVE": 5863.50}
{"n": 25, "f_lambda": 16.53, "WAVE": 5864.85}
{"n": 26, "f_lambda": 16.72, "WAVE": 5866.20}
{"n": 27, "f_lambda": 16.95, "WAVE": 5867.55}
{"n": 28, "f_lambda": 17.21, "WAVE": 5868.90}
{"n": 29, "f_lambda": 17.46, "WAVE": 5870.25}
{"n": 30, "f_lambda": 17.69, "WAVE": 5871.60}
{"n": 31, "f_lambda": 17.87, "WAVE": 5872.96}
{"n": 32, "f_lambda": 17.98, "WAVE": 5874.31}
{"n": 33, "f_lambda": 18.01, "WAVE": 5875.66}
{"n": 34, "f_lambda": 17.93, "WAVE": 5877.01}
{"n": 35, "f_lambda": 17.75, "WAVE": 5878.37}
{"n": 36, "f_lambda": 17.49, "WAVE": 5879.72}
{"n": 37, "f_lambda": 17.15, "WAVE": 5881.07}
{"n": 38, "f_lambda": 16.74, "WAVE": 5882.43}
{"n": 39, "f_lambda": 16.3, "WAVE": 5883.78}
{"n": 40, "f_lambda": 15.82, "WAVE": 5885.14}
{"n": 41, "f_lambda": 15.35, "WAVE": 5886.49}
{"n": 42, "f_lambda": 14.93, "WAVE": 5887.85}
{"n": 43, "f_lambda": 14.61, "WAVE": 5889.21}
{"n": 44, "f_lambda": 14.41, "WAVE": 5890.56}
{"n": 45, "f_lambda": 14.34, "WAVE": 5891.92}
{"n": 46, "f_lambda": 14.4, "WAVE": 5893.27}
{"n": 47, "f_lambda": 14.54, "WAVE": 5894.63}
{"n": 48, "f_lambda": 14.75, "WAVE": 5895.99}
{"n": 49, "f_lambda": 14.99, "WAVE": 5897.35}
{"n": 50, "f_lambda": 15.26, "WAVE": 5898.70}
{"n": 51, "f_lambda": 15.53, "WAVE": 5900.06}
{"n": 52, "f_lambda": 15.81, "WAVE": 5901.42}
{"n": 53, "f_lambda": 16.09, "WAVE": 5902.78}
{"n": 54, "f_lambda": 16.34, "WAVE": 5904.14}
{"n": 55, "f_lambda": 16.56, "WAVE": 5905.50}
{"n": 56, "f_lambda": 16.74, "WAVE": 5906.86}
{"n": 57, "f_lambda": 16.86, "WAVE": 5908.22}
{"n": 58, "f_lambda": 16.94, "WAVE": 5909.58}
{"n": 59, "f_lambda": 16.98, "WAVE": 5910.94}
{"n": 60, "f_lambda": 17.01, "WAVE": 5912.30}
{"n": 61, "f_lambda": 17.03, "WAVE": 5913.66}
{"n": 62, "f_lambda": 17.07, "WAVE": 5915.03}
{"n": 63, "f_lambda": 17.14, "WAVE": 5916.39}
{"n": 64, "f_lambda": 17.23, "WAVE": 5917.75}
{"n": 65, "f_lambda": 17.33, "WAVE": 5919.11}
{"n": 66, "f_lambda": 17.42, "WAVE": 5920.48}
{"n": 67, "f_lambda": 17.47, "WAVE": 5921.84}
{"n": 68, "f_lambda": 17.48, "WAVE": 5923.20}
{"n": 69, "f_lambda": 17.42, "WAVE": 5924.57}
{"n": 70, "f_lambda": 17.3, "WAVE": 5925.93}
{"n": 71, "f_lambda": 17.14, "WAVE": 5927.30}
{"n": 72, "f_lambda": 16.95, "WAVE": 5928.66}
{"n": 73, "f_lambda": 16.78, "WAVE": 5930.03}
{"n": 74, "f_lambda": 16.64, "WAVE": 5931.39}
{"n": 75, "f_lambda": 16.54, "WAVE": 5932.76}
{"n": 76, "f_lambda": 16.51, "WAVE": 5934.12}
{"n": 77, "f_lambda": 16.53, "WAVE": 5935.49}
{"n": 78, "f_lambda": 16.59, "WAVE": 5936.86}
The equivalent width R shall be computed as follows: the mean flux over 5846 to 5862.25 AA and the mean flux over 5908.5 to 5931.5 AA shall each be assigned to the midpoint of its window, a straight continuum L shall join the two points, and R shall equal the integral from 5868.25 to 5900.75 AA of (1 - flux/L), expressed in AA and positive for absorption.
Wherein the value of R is 1.76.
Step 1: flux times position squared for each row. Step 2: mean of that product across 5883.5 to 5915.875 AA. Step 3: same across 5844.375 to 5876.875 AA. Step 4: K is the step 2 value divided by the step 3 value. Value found 0.93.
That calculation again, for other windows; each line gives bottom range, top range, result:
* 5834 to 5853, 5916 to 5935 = 1.00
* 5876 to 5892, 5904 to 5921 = 1.06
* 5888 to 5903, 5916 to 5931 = 1.16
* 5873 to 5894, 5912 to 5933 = 1.07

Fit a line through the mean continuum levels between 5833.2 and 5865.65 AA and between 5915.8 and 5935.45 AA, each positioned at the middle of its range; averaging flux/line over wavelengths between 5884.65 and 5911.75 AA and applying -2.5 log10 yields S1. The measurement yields 0.10 mag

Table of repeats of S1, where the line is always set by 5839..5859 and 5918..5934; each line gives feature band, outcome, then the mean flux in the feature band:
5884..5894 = 0.159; 14.9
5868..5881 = -0.023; 17.7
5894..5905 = 0.119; 15.4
